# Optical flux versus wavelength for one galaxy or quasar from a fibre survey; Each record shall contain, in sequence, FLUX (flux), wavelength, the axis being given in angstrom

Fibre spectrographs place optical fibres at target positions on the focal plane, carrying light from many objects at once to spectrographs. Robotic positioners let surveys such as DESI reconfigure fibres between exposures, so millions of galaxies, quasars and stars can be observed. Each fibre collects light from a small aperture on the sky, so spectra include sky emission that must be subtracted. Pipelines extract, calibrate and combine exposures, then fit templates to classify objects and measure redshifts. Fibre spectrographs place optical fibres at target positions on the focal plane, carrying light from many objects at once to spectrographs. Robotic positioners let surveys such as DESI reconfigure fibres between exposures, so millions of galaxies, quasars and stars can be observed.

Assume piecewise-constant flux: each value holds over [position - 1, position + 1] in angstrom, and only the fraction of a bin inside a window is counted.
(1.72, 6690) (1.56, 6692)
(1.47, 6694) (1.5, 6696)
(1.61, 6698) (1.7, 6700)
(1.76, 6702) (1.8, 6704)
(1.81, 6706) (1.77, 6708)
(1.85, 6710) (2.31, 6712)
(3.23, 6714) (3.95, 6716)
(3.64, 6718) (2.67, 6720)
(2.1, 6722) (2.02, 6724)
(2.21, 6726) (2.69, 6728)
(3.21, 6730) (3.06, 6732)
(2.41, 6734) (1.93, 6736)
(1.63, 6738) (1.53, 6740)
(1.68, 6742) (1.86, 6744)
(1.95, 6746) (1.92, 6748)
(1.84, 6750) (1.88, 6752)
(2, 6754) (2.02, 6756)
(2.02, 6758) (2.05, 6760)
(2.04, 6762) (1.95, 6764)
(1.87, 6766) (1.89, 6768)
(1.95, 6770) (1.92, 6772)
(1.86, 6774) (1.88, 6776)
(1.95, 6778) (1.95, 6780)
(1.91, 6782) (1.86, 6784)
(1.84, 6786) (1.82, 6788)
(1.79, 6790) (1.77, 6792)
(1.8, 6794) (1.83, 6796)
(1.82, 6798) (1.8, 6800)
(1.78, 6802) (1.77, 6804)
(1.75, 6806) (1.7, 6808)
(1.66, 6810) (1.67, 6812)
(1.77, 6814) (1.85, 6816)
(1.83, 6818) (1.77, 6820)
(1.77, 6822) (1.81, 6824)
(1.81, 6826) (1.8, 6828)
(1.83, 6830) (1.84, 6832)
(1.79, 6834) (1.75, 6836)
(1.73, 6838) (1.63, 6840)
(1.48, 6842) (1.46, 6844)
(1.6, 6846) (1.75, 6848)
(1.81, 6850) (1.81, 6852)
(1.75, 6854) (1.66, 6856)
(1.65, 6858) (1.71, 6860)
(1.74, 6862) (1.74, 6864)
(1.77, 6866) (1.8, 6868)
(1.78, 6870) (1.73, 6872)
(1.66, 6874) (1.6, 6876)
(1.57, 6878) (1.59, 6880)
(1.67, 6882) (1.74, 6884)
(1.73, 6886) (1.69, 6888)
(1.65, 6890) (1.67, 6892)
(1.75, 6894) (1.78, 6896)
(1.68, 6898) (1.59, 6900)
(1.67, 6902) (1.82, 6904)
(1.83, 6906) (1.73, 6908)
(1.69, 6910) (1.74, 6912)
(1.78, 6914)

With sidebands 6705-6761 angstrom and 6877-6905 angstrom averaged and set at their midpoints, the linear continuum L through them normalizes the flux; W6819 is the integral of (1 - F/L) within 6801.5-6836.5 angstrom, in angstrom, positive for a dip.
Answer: 3.1 angstrom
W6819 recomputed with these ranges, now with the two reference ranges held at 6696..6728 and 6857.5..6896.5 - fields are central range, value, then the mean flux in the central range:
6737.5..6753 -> 2.67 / 1.79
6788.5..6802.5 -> 1.32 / 1.8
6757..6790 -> 2.36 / 1.92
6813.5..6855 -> 2.40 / 1.74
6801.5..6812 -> 1.21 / 1.72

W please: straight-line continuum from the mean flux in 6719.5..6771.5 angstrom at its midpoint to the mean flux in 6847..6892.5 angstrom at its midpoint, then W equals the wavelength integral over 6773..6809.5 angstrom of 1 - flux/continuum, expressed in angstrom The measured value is 2.28 angstrom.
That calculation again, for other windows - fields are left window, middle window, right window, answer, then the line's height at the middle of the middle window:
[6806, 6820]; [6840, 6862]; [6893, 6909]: 0.9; 1.74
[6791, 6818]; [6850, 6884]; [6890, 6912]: 0.6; 1.74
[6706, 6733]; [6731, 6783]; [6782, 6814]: 6.1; 2.23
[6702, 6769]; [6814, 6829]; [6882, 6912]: 1.1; 1.94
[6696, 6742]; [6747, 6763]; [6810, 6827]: 1.0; 2.1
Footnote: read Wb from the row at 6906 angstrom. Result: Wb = 1.83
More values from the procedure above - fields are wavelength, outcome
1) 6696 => 1.5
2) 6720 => 2.67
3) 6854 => 1.75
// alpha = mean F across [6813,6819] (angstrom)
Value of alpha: 1.82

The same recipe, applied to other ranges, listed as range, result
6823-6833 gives 1.82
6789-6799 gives 1.8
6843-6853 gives 1.69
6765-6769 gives 1.88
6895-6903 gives 1.68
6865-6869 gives 1.79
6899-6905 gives 1.69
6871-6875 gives 1.69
